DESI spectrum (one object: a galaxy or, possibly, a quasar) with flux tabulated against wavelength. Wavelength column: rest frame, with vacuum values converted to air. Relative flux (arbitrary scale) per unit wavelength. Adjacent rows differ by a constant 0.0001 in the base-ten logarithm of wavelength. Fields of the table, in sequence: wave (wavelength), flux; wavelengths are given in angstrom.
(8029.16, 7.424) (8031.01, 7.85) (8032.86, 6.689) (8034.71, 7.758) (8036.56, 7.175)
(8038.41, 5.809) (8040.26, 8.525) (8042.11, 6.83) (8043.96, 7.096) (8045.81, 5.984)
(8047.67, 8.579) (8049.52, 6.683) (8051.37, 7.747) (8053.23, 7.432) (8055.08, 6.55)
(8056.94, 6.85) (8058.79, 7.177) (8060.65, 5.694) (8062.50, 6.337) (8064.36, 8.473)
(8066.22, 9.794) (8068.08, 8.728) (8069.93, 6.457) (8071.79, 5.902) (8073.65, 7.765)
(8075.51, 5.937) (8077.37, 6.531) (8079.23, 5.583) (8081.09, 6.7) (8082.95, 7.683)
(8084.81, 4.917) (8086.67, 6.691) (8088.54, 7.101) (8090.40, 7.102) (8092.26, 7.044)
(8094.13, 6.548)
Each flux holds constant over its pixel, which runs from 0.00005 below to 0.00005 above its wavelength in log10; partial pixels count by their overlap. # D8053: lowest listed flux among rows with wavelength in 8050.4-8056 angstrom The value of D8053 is 6.55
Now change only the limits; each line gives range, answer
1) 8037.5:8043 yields 5.809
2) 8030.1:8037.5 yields 6.689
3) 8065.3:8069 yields 8.728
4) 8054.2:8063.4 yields 5.694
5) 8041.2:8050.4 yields 5.984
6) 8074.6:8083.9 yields 5.583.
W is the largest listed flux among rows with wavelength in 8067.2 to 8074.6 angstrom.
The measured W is 8.728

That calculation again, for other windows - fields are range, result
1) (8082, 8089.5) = 7.683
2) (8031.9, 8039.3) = 7.758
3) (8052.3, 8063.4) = 7.432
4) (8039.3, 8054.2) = 8.579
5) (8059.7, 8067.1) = 9.794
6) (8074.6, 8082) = 6.7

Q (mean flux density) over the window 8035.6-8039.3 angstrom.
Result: 6.51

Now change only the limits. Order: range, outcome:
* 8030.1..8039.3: 7.06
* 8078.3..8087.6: 6.32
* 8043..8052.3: 7.22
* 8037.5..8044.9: 7.07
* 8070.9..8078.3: 6.54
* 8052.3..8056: 6.99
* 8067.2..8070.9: 7.57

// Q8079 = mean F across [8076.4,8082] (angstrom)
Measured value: 6.27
